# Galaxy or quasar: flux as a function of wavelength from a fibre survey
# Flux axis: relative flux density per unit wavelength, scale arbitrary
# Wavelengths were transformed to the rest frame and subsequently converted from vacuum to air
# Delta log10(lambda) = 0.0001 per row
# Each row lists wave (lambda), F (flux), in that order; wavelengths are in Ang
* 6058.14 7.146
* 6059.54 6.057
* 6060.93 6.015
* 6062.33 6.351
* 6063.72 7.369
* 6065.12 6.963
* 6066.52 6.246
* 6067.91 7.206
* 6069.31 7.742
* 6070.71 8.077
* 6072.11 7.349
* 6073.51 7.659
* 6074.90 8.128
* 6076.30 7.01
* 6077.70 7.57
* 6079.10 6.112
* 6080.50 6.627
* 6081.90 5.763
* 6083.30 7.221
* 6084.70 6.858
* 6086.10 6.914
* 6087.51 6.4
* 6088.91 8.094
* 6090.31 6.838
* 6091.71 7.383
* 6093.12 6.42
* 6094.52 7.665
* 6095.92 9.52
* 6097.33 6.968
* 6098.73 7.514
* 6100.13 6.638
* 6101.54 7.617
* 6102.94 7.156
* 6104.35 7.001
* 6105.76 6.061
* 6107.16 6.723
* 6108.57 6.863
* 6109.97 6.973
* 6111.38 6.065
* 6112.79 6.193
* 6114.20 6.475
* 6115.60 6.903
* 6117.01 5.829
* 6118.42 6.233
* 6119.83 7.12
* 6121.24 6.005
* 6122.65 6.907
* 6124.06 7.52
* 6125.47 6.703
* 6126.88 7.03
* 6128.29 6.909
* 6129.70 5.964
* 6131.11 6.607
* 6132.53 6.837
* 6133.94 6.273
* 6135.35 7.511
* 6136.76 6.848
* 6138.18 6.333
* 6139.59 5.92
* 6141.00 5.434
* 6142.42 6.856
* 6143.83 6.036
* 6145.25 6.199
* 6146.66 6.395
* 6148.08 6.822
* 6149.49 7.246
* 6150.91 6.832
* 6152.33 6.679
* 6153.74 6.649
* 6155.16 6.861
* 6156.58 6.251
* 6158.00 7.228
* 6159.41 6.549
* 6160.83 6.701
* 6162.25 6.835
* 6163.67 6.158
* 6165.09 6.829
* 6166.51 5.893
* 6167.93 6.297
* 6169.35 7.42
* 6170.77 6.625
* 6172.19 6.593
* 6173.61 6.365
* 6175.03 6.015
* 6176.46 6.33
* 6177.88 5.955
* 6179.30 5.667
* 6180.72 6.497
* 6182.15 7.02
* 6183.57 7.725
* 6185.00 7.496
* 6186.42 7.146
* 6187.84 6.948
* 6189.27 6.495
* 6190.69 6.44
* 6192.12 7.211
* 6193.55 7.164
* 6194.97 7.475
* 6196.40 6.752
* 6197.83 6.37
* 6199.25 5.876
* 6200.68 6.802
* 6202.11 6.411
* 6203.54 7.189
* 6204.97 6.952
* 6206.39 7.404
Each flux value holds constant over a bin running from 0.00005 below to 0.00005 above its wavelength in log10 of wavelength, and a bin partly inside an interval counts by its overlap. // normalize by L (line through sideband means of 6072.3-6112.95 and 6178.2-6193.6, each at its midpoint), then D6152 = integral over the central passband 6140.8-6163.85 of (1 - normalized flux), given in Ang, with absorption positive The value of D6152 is 1.1 Ang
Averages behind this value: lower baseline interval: 7.05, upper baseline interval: 6.86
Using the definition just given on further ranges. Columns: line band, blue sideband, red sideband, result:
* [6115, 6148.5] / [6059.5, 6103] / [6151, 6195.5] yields 1.7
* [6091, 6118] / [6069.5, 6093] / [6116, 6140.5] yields -0.3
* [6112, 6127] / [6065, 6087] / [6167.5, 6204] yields 0.7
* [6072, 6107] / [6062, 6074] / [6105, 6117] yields -1.4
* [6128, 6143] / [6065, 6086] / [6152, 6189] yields 0.7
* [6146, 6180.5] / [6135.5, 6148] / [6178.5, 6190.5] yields 0.2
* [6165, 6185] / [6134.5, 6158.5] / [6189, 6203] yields 0.4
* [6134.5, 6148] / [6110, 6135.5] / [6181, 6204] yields 0.5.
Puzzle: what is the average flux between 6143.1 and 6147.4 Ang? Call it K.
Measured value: 6.22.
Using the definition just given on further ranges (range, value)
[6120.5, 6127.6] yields 6.84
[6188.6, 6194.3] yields 6.84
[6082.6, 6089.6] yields 7.09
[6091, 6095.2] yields 7.15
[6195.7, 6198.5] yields 6.56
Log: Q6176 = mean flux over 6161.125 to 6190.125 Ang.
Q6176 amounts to 6.62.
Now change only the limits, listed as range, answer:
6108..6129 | 6.65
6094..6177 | 6.69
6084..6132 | 6.88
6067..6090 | 7.16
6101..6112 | 6.8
